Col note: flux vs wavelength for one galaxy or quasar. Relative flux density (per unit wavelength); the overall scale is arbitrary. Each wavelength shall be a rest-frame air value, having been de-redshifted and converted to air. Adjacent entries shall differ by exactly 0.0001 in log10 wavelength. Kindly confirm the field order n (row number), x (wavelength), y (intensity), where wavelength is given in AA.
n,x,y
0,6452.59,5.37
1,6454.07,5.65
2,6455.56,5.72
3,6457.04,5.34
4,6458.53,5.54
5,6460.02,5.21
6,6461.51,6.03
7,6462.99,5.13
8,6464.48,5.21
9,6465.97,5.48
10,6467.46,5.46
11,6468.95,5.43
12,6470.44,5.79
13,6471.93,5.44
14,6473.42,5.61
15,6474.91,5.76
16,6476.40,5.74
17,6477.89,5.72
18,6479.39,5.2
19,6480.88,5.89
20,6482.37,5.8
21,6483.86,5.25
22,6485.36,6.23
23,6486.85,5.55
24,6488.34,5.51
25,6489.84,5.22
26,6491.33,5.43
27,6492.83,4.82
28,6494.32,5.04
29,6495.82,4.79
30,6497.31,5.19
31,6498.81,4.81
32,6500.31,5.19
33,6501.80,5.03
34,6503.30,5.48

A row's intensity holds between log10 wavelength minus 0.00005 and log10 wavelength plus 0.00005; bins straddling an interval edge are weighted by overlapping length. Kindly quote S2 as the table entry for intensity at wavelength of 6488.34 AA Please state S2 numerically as 5.51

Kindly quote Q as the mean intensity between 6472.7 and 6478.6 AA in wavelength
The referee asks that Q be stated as 5.71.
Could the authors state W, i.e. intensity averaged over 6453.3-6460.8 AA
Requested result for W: 5.49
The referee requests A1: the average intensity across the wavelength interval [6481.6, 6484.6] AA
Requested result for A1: 5.54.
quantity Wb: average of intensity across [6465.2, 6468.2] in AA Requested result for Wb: 5.46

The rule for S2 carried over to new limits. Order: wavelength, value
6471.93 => 5.44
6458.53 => 5.54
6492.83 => 4.82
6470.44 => 5.79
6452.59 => 5.37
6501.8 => 5.03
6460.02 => 5.21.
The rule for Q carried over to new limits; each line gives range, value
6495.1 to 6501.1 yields 5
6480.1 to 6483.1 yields 5.85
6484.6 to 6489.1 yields 5.75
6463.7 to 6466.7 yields 5.34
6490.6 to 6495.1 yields 5.09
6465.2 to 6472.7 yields 5.52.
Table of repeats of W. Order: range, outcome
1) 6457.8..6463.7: 5.48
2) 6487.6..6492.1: 5.38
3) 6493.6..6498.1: 5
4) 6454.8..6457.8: 5.53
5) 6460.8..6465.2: 5.46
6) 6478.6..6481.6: 5.53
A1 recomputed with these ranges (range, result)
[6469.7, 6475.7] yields 5.65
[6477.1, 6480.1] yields 5.45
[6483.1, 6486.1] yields 5.73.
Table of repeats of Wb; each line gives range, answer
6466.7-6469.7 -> 5.44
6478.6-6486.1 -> 5.67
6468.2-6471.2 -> 5.61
